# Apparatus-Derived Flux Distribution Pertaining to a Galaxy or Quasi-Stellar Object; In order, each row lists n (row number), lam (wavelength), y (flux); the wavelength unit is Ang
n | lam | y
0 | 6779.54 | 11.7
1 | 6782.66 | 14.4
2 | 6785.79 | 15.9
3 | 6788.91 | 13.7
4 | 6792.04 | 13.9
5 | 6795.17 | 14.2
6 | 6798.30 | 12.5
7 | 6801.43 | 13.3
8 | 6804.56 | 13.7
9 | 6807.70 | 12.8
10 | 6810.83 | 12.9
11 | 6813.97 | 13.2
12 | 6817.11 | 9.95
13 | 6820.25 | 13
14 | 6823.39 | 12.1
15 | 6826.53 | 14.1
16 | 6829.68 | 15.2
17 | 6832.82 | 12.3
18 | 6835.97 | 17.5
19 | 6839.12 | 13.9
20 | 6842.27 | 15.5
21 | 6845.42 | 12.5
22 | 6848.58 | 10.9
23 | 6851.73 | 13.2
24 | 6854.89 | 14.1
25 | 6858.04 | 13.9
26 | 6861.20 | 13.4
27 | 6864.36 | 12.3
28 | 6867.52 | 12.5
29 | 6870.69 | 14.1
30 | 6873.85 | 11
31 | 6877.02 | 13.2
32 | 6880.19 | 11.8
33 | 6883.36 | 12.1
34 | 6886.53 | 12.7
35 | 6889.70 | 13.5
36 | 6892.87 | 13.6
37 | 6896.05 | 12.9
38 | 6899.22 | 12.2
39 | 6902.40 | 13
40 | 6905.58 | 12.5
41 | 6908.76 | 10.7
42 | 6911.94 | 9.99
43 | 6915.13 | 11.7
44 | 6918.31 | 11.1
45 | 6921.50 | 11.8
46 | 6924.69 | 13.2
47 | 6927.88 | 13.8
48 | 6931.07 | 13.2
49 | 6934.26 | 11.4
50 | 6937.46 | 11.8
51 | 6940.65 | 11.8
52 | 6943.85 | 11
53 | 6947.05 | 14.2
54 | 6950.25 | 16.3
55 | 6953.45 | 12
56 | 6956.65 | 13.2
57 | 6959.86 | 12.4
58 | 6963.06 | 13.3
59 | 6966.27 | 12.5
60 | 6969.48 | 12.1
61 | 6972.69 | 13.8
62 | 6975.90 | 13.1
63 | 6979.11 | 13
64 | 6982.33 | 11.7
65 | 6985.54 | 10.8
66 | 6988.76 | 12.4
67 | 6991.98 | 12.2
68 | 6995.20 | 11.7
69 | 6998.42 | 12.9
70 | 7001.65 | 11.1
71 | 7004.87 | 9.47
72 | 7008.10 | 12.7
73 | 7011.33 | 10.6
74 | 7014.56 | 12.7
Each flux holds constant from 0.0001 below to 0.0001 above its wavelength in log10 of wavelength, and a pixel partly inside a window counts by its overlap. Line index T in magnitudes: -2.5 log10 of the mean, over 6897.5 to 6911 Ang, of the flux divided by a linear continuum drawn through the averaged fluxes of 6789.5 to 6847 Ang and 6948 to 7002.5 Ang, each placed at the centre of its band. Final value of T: 0.09 mag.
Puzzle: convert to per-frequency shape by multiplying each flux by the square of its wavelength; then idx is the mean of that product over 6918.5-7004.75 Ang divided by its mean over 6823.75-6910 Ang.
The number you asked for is 0.98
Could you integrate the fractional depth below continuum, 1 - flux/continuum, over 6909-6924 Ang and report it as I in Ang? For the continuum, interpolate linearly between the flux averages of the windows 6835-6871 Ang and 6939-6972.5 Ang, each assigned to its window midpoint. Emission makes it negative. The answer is 2.2 Ang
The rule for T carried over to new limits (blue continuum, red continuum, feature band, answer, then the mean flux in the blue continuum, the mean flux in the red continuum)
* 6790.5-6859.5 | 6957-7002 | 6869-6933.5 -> 0.04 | 13.4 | 12.4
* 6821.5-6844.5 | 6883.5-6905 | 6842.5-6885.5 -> 0.07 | 14.3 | 12.9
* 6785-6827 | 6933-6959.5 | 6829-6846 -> -0.12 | 13.2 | 12.7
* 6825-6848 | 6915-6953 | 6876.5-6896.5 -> 0.05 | 14.3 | 12.6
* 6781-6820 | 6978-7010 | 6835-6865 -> -0.06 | 13.4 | 11.8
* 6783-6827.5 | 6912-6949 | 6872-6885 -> 0.05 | 13.3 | 12.2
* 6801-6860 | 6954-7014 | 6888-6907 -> -0.01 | 13.4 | 12.2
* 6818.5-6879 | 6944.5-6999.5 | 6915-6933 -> 0.04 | 13.4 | 12.8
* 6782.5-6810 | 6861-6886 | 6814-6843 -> -0.03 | 13.8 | 12.5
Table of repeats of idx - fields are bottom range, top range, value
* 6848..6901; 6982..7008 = 0.94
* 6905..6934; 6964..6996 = 1.05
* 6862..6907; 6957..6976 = 1.04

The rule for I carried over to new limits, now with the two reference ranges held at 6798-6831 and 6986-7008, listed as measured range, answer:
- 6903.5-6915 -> 1.0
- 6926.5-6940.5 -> -0.4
